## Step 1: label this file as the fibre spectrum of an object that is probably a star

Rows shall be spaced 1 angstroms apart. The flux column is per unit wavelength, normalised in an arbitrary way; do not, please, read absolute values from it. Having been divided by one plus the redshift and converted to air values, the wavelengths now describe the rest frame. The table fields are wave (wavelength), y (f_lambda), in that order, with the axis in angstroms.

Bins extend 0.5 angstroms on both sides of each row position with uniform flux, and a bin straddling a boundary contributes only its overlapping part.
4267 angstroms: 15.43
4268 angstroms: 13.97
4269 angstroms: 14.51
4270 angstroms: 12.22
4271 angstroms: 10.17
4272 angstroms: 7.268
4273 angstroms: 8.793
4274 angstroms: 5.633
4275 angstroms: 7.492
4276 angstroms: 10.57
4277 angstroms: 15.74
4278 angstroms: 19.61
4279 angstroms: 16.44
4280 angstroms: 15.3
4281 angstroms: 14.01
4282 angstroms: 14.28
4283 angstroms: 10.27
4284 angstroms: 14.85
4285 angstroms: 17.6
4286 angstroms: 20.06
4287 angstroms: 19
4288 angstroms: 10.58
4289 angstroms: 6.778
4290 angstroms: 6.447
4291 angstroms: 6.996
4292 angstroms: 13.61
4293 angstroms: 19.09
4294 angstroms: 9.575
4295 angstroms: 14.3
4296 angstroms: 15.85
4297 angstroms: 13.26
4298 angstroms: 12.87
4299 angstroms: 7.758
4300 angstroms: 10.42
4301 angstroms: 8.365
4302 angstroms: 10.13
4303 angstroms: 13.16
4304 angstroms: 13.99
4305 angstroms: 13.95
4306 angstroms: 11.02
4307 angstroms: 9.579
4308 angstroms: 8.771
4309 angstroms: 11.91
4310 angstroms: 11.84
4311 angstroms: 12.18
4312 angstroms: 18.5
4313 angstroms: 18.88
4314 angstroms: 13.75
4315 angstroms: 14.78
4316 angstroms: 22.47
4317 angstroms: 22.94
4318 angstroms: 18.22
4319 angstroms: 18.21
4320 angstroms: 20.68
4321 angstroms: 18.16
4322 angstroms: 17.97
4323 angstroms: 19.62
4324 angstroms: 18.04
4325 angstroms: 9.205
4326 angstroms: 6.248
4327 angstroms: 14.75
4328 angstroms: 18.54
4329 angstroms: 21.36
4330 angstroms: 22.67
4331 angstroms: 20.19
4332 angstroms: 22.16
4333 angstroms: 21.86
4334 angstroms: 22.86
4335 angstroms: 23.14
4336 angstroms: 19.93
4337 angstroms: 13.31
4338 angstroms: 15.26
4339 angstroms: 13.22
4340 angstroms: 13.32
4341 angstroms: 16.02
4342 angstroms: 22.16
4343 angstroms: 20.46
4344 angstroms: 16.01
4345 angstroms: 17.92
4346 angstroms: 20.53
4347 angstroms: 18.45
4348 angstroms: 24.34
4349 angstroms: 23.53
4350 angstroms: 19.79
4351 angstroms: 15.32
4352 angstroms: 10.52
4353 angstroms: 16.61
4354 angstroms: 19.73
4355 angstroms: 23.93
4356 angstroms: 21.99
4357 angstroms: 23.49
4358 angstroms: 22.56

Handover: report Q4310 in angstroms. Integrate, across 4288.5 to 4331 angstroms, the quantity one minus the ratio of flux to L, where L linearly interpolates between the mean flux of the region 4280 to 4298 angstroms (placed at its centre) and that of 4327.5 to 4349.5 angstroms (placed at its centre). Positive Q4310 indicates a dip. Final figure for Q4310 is 4.70 angstroms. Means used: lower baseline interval 13.4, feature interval 14.3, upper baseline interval 19.4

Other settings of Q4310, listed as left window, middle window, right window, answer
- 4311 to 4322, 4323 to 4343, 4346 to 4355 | 1.0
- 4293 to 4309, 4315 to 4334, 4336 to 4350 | -4.0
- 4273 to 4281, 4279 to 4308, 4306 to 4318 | 2.4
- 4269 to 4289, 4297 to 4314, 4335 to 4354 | 3.2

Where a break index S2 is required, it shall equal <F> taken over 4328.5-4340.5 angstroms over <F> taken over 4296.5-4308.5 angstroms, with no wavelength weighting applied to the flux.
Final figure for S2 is 1.72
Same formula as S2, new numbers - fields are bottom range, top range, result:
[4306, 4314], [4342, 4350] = 1.56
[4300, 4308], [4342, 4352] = 1.72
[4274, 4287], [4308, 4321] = 1.16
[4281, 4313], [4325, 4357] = 1.47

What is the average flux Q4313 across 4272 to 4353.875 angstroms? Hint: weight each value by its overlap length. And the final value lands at 15.3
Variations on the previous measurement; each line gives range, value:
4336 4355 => 17.8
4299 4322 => 14.6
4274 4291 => 13.3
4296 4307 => 11.6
